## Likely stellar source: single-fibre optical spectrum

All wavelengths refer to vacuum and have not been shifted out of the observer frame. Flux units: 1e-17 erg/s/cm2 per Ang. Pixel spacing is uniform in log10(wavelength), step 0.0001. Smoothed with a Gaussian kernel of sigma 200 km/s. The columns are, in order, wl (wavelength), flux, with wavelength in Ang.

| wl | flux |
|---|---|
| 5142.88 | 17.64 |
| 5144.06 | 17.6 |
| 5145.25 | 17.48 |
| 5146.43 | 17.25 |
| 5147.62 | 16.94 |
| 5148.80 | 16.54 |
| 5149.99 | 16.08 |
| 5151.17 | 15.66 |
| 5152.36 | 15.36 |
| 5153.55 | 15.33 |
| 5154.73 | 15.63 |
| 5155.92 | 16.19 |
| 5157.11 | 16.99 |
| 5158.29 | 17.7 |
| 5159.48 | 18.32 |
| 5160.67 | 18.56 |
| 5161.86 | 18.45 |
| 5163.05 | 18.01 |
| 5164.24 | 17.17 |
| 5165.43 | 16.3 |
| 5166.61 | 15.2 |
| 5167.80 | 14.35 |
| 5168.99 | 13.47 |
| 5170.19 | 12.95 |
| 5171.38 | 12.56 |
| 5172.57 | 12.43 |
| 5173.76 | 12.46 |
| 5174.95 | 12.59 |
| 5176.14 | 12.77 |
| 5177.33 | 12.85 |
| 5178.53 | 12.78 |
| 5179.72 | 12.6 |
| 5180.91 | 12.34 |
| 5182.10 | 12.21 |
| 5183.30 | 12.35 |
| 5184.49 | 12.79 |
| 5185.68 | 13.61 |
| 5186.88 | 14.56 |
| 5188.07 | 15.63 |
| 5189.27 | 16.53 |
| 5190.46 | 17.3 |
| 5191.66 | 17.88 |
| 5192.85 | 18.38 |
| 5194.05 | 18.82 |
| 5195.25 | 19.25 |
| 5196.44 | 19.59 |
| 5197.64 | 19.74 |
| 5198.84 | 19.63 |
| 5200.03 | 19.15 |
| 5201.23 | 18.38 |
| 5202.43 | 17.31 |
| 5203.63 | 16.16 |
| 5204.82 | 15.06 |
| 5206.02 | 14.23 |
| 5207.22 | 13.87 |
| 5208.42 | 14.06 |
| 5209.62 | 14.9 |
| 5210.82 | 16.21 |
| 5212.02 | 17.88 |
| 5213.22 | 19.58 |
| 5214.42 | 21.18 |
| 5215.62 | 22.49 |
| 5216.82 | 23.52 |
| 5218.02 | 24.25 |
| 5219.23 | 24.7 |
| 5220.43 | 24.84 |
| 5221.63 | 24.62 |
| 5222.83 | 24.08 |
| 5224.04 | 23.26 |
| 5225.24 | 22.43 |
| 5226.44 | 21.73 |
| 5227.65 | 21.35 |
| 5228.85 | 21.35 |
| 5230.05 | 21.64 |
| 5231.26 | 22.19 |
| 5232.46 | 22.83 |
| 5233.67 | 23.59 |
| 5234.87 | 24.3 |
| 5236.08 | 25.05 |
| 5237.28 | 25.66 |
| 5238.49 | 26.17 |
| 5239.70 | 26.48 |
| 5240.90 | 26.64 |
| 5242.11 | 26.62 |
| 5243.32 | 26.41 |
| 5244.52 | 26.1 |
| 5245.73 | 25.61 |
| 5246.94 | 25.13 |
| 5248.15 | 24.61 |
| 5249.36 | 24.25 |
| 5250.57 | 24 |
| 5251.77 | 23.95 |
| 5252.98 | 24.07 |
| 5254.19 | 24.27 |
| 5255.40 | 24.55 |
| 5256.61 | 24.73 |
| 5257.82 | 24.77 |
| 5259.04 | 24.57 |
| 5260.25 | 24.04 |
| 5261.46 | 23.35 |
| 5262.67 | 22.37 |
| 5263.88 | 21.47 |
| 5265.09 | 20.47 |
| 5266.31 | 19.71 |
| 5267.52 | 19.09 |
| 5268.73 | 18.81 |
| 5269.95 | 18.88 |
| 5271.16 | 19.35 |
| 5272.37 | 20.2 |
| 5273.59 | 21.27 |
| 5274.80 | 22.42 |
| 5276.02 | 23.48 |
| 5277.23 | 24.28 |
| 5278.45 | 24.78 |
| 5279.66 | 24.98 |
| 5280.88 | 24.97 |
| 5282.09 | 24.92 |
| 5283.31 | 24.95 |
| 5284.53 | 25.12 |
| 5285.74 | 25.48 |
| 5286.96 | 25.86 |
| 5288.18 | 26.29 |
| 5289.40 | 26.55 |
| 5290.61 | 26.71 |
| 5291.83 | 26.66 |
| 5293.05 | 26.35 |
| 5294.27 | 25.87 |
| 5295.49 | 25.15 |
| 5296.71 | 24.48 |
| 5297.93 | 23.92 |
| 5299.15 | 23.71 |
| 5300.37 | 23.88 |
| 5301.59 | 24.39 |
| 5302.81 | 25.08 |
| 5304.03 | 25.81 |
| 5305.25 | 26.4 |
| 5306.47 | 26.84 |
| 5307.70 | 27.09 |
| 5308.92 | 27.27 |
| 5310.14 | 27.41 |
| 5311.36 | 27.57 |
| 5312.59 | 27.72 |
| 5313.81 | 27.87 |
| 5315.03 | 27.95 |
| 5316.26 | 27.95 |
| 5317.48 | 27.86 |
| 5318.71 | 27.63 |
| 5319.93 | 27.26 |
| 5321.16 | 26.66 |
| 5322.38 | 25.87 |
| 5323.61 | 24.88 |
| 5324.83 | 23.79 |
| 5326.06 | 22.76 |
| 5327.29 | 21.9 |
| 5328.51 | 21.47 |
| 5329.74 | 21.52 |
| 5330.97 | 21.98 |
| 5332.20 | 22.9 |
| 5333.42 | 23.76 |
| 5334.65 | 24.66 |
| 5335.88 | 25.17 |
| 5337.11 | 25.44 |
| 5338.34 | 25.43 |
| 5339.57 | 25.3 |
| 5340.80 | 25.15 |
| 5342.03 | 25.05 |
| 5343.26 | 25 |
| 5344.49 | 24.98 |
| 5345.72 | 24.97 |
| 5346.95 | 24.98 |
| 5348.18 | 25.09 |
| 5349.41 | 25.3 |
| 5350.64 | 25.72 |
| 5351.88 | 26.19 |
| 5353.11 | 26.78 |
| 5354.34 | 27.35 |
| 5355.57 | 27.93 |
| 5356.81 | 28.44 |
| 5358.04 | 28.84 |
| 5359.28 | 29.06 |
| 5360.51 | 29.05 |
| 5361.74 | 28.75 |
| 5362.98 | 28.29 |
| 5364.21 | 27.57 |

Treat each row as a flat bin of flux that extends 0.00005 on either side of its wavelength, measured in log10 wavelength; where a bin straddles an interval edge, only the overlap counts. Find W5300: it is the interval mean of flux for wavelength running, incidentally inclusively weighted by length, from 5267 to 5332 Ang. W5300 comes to 24.7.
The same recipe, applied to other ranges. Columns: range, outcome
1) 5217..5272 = 23.5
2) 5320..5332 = 23.6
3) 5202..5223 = 19.3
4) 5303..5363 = 26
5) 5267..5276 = 20.2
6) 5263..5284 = 22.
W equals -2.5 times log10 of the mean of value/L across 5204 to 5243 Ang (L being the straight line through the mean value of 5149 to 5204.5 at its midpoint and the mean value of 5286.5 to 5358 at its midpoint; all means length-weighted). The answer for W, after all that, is -0.148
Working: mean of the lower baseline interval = 15.8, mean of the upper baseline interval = 25.6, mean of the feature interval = 21.8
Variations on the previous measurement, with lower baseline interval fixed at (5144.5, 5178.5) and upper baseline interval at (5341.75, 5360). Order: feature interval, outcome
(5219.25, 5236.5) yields -0.195 mag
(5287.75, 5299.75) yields -0.109 mag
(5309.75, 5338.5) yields -0.019 mag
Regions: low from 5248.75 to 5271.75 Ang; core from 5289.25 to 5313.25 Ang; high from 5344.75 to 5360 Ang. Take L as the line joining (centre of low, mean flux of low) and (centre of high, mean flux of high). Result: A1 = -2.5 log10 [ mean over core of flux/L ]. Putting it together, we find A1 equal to -0.07 mag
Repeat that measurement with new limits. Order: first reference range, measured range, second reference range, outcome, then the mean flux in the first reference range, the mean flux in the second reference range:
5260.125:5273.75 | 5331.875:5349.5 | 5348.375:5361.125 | 0.06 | 20.6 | 27.4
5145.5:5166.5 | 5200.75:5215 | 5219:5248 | 0.30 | 16.8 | 24.3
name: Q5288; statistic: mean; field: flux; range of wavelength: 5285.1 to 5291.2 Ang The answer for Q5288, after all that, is 26.2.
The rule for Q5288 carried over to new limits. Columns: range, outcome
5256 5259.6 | 24.6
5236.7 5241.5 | 26.2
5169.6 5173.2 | 12.7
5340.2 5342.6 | 25.1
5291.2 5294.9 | 26.3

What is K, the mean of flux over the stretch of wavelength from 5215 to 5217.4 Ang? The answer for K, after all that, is 23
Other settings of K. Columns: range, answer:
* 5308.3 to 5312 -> 27.4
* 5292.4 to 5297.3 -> 25.5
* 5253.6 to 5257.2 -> 24.5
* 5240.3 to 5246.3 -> 26.3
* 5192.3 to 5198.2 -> 19.1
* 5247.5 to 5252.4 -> 24.2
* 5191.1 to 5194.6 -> 18.4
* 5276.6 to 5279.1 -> 24.6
